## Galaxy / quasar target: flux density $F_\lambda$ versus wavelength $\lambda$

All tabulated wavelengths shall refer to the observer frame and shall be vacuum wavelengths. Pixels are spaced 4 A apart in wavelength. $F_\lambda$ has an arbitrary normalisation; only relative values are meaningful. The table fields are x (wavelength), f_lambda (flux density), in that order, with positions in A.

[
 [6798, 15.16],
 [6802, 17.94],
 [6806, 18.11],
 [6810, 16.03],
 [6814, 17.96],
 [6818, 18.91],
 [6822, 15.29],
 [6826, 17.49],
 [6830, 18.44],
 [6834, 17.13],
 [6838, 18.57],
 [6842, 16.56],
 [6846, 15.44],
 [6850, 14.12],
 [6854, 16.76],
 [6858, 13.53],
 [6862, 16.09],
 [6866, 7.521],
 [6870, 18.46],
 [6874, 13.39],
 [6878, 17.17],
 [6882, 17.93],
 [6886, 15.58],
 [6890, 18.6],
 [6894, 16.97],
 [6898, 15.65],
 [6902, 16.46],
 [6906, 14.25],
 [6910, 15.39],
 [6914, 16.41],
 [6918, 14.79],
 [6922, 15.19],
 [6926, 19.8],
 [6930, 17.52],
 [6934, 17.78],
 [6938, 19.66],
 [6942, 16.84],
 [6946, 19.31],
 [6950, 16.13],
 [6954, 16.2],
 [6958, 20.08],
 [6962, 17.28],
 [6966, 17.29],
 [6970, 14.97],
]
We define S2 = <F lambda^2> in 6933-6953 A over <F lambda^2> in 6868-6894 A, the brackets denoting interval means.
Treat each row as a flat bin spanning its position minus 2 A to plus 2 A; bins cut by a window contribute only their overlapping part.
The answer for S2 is 1.08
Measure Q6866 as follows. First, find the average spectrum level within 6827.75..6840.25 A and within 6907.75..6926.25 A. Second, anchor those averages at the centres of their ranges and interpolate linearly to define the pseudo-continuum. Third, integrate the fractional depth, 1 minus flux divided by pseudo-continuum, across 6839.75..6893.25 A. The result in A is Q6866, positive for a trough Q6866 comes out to 5.2 A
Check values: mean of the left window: 18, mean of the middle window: 15.5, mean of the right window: 16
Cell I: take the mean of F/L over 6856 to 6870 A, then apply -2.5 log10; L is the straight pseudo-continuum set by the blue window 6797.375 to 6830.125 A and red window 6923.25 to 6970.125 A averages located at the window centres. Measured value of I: 0.30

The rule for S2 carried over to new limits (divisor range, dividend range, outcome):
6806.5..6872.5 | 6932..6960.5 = 1.15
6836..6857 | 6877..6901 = 1.06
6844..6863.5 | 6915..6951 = 1.18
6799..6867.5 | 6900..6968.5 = 1.08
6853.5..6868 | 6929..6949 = 1.41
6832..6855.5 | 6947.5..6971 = 1.08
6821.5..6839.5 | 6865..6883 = 0.87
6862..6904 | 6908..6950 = 1.10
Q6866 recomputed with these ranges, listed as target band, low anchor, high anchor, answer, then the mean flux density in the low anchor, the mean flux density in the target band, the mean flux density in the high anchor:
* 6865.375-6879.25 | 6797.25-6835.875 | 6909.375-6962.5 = 2.2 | 17.3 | 14.6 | 17.4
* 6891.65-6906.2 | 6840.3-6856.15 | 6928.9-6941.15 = 0.9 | 15.7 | 16.1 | 18.2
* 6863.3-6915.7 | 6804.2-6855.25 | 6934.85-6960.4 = 5.5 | 17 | 15.7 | 18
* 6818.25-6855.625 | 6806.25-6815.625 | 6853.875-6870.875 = -2.9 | 17.2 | 16.7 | 14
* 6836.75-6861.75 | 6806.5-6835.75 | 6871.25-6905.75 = 1.8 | 17.4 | 15.8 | 16.4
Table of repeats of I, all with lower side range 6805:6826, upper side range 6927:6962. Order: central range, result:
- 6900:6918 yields 0.15 mag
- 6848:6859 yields 0.17 mag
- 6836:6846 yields 0.02 mag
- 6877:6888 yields 0.05 mag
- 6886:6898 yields 0.04 mag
